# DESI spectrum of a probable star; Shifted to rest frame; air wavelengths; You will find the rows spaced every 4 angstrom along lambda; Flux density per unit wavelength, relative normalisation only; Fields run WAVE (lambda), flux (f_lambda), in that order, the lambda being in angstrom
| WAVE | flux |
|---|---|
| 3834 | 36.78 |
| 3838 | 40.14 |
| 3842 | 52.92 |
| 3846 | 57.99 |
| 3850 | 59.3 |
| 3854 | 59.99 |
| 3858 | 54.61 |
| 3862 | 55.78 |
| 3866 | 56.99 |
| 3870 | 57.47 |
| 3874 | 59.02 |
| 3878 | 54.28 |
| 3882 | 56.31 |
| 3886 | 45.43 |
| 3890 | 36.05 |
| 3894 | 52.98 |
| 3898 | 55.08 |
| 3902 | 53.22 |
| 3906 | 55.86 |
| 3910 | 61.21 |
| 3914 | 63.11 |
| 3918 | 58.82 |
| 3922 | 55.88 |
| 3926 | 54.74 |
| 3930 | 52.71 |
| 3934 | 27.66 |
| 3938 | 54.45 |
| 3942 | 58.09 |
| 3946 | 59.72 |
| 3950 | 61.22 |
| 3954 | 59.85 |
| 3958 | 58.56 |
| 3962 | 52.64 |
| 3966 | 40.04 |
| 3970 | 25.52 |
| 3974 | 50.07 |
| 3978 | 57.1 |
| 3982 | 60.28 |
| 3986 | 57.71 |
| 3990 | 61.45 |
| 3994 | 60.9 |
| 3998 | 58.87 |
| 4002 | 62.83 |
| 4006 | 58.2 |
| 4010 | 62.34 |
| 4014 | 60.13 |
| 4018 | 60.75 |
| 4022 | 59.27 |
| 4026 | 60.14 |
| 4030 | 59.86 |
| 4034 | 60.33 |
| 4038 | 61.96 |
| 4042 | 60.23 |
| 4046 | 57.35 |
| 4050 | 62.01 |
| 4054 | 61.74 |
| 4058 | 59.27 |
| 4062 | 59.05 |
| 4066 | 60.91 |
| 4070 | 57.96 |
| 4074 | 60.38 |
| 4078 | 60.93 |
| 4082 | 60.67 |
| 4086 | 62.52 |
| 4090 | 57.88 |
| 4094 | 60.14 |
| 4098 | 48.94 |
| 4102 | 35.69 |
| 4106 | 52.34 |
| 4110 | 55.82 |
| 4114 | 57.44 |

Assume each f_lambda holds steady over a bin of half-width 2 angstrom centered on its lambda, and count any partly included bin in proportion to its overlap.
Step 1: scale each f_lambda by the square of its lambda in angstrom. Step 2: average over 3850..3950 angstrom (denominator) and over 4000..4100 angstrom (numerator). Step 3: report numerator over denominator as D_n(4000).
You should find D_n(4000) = 1.19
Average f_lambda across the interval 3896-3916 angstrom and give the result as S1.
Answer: 57.7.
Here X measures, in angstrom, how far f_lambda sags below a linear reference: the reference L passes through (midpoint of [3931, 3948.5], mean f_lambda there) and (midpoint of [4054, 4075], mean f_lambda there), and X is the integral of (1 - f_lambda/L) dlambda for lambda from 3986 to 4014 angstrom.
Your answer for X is -2.85 angstrom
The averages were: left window 50.5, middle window 60.5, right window 59.7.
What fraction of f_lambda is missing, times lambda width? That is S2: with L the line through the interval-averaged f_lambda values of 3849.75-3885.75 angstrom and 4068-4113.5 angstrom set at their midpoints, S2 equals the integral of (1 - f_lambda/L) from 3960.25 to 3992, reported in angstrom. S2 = 3.1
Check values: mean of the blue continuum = 56.4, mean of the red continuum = 55.8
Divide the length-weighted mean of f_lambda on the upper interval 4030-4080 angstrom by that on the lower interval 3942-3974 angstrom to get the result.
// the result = 1.2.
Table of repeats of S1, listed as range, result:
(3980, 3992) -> 59.8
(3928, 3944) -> 48.2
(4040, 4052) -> 59.9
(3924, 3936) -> 45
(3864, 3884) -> 56.8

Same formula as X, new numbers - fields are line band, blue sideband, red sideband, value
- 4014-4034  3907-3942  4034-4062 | -0.33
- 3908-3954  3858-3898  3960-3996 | -2.76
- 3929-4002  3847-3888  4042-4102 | 4.82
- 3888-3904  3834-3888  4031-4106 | 1.56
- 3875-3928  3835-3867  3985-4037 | 1.80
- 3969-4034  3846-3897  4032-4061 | 1.13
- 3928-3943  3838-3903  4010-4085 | 2.30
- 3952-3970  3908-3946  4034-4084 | 1.96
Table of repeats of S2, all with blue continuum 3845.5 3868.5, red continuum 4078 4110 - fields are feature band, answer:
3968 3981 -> 2.4 angstrom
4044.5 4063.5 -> -1.7 angstrom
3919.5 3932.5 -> 0.7 angstrom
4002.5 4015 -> -1.1 angstrom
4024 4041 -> -1.6 angstrom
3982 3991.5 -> -0.6 angstrom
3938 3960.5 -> -1.0 angstrom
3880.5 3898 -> 2.7 angstrom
